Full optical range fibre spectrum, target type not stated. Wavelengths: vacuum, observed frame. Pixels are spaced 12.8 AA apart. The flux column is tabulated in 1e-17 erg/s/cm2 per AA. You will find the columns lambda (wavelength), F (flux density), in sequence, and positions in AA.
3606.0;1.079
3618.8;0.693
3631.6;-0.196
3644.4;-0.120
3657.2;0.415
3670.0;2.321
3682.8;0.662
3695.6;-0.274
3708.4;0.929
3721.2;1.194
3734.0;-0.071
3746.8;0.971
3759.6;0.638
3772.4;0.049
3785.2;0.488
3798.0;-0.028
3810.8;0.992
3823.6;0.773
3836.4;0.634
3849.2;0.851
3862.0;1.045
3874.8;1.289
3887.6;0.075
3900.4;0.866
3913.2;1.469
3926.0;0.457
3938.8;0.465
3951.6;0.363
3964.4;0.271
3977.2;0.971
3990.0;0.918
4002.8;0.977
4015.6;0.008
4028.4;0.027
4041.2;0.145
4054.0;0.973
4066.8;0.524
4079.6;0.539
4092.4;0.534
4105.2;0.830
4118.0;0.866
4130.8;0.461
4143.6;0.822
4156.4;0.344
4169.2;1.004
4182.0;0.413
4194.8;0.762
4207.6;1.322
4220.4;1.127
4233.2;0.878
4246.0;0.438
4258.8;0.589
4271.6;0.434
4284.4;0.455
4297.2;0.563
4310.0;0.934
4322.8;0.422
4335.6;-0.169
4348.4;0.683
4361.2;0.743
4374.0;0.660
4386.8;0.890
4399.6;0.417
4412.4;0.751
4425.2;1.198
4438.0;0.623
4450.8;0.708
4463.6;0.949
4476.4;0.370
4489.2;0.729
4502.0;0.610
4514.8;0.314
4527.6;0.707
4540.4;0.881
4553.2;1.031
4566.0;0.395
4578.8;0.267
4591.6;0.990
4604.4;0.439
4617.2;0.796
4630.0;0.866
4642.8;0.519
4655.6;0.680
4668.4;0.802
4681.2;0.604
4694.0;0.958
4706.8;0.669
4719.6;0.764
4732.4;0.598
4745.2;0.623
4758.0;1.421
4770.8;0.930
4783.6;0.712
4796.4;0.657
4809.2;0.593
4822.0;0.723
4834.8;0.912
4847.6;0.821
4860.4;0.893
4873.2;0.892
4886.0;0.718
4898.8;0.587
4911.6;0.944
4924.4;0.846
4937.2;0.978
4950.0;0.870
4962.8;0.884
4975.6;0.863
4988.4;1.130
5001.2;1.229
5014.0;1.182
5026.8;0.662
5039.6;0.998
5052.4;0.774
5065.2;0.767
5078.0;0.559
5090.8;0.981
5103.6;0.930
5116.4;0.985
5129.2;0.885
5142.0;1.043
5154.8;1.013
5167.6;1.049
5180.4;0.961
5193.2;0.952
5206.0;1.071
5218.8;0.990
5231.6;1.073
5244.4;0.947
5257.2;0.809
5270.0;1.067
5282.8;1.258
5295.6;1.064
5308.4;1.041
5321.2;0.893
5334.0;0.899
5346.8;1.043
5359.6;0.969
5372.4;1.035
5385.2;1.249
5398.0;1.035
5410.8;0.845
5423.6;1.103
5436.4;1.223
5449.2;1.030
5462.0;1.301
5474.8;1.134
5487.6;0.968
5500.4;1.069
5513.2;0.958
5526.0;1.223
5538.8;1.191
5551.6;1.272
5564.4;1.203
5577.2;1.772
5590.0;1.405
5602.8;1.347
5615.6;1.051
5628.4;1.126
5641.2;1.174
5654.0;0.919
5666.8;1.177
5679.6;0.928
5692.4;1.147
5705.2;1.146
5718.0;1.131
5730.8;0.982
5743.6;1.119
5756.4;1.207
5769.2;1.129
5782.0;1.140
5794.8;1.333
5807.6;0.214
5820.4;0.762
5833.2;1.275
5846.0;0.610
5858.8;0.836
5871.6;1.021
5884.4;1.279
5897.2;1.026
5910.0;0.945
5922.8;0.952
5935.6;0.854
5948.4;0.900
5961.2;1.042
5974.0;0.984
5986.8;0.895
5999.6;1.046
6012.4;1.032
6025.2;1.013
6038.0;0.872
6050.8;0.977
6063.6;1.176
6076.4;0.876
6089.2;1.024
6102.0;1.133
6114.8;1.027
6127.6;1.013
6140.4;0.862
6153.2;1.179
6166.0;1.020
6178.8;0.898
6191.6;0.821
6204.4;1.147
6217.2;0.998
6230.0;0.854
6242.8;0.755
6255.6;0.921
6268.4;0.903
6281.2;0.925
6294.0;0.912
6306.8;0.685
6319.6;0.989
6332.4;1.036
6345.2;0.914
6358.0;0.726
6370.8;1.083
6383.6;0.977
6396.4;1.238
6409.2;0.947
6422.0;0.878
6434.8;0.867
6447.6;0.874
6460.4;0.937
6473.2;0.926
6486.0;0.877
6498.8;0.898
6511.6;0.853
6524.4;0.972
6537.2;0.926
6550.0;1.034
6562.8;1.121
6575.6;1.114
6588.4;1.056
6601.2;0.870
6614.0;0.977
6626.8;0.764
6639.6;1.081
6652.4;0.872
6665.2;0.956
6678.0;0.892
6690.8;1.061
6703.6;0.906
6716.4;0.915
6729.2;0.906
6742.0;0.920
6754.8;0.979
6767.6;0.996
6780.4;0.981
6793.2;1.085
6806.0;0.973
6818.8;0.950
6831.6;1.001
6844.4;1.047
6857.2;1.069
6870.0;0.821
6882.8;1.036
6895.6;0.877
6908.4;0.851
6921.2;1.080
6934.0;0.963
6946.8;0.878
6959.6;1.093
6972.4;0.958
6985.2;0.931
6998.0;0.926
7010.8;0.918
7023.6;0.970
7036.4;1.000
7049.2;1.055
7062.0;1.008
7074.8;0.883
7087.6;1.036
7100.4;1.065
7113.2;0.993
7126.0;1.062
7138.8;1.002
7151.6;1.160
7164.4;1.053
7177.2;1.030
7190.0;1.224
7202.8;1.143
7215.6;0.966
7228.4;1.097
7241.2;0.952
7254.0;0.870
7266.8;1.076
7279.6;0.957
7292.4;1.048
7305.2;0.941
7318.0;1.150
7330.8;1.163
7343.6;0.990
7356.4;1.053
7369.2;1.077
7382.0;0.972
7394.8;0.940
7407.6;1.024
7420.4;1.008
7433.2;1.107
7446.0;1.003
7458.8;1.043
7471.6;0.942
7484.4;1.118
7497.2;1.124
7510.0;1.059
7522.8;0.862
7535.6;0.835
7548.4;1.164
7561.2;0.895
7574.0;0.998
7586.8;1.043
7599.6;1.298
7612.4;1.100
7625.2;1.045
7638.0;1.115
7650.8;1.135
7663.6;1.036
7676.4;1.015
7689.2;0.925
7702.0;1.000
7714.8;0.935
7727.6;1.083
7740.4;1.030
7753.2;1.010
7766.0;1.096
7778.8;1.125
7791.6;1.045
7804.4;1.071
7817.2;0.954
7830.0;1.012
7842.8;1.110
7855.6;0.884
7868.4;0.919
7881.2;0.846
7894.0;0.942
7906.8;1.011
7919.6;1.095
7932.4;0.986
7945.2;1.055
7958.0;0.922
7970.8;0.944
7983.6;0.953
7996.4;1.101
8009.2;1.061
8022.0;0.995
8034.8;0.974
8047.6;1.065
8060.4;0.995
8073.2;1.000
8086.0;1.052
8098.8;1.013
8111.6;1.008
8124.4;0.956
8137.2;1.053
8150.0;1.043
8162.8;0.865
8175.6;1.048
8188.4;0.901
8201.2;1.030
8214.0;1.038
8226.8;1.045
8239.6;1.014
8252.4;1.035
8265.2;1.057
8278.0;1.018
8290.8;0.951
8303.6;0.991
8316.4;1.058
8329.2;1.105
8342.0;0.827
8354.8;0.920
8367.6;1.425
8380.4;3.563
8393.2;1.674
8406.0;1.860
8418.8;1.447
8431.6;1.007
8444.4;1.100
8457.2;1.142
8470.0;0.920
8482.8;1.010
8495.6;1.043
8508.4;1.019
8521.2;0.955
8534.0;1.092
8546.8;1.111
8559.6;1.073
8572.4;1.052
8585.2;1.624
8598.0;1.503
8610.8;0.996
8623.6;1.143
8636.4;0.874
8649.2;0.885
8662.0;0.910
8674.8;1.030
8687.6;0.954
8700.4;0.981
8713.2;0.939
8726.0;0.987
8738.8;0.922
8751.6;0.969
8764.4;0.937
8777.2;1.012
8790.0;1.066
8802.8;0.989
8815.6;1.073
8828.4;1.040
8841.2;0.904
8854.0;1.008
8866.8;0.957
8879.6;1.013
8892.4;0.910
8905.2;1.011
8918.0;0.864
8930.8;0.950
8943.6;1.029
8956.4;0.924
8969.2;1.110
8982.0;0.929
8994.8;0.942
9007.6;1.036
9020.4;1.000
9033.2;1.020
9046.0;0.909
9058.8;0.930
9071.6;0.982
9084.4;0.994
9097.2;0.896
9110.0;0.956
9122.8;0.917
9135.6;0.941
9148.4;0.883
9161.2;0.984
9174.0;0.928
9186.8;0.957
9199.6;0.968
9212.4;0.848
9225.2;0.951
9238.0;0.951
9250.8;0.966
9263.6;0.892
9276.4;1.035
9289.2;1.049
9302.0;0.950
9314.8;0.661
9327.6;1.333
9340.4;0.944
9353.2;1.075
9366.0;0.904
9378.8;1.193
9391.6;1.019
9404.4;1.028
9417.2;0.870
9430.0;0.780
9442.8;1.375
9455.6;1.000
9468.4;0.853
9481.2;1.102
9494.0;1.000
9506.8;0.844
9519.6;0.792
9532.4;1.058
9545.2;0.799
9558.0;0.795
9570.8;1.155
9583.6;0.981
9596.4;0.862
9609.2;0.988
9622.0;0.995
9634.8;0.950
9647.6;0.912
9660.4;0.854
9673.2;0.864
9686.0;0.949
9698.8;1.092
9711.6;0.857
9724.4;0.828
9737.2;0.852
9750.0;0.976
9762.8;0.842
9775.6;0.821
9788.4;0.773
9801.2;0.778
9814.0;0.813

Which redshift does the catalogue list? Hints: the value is 0.277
